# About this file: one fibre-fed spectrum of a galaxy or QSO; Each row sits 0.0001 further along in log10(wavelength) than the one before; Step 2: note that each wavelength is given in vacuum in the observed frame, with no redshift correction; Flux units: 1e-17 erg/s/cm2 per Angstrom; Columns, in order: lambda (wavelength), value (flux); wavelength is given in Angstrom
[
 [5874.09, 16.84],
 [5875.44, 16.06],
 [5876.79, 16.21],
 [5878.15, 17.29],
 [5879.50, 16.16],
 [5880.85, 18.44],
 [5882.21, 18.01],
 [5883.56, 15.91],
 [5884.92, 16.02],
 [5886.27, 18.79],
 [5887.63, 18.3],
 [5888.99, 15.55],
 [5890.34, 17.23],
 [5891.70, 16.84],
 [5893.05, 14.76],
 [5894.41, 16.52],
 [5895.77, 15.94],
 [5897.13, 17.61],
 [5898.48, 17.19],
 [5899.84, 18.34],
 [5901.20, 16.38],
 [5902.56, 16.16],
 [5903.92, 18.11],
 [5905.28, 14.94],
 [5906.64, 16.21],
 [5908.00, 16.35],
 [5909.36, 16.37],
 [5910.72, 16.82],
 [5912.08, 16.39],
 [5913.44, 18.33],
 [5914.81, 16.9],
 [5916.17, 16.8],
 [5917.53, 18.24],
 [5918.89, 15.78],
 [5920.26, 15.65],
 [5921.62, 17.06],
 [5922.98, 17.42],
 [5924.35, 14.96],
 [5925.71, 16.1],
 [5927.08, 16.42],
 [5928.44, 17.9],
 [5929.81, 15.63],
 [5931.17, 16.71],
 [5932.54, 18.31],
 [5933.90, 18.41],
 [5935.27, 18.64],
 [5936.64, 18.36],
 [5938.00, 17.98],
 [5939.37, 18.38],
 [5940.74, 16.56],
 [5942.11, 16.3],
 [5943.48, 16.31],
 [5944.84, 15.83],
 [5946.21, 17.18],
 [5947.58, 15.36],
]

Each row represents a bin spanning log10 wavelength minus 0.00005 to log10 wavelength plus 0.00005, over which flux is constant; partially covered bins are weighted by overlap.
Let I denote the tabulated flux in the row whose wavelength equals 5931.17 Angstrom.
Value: 16.71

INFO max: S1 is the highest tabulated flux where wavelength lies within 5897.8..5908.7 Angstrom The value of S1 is 18.34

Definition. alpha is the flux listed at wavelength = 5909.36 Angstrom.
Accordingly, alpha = 16.37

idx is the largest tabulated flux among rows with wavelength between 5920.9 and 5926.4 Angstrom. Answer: 17.42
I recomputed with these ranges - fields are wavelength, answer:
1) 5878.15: 17.29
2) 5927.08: 16.42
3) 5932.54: 18.31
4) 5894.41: 16.52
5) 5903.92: 18.11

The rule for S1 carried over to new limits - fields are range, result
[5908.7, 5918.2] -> 18.33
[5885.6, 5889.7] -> 18.79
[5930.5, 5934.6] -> 18.41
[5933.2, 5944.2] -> 18.64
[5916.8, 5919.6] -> 18.24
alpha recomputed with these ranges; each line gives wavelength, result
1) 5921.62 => 17.06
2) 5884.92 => 16.02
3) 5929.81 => 15.63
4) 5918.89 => 15.78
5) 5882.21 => 18.01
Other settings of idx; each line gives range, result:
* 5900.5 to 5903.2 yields 16.38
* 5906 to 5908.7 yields 16.35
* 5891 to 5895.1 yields 16.84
